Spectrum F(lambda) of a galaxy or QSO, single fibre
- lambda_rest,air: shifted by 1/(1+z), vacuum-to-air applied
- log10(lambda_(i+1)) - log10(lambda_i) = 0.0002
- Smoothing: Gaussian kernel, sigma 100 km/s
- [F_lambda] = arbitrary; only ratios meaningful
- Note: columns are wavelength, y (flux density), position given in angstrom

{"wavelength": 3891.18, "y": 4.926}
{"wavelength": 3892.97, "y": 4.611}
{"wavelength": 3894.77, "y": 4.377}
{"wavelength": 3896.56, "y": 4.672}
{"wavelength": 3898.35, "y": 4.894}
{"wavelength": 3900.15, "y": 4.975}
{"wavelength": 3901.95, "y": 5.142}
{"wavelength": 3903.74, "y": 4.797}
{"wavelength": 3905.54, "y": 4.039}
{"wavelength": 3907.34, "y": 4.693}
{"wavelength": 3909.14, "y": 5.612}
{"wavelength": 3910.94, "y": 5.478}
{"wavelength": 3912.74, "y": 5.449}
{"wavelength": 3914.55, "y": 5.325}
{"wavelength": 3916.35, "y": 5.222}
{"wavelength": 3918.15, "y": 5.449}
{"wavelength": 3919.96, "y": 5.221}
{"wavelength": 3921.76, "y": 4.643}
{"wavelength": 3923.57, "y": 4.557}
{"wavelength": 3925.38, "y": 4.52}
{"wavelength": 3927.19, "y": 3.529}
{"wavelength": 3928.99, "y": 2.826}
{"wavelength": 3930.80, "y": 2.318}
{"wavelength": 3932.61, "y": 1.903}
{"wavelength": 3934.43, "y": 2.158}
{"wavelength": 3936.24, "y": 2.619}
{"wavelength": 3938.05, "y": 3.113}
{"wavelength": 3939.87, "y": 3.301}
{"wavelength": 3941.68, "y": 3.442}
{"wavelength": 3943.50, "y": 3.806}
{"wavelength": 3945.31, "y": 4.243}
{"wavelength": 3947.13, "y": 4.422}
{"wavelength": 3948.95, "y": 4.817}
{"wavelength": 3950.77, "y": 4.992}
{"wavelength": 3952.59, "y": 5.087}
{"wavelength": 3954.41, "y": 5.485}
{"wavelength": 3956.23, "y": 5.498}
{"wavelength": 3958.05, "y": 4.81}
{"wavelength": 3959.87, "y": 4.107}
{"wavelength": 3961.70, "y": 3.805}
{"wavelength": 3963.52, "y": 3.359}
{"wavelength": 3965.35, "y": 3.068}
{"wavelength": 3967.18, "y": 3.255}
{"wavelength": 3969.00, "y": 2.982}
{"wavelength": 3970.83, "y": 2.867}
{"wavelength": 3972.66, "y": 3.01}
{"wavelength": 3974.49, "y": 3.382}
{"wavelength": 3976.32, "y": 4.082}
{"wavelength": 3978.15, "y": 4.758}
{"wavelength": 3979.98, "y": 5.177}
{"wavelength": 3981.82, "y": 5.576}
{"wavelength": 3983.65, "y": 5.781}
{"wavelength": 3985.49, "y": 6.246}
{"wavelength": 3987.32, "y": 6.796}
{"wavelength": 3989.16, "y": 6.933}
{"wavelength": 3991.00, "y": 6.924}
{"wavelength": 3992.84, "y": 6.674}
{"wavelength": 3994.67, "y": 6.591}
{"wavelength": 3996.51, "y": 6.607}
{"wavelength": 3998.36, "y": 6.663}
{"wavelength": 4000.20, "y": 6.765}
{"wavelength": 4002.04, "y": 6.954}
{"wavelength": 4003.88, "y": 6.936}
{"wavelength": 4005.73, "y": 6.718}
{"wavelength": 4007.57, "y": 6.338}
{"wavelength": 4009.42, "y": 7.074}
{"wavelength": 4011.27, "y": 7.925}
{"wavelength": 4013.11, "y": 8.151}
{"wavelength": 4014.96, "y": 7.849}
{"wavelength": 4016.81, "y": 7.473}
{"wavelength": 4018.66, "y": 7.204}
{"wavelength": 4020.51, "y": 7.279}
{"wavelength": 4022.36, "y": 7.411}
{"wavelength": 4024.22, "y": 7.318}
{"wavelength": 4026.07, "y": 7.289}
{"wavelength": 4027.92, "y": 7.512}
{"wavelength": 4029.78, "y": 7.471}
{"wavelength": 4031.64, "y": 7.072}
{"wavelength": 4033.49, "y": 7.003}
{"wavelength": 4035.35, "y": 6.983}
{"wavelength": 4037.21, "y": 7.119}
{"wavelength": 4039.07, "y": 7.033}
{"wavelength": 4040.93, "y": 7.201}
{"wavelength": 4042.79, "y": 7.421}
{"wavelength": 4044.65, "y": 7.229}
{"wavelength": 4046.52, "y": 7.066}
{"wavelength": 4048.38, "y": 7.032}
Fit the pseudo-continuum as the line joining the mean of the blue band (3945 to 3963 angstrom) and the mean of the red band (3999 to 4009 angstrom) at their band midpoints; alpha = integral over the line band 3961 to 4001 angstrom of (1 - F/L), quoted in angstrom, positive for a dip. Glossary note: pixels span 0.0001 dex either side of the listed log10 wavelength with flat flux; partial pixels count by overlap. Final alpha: 5.8 angstrom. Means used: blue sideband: 4.71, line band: 5.06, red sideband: 6.76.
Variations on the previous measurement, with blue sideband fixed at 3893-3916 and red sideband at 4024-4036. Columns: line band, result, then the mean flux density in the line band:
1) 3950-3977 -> 9.08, 3.98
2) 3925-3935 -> 4.79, 2.81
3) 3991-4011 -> -0.21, 6.78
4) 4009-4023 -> -1.17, 7.57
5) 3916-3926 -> 0.60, 4.93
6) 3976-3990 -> 1.45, 5.73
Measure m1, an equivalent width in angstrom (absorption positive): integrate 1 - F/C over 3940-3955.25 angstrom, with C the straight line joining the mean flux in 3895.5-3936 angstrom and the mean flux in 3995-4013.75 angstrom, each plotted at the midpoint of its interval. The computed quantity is 2.49 angstrom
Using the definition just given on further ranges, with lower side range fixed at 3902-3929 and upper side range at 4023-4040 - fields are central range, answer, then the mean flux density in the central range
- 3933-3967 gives 9.8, 3.96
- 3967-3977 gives 4.6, 3.25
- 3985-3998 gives -0.6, 6.69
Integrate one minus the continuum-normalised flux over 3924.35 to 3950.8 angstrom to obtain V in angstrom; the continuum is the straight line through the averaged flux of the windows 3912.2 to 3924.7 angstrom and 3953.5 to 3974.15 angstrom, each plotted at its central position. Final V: 6.4 angstrom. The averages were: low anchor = 5.1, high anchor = 3.83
